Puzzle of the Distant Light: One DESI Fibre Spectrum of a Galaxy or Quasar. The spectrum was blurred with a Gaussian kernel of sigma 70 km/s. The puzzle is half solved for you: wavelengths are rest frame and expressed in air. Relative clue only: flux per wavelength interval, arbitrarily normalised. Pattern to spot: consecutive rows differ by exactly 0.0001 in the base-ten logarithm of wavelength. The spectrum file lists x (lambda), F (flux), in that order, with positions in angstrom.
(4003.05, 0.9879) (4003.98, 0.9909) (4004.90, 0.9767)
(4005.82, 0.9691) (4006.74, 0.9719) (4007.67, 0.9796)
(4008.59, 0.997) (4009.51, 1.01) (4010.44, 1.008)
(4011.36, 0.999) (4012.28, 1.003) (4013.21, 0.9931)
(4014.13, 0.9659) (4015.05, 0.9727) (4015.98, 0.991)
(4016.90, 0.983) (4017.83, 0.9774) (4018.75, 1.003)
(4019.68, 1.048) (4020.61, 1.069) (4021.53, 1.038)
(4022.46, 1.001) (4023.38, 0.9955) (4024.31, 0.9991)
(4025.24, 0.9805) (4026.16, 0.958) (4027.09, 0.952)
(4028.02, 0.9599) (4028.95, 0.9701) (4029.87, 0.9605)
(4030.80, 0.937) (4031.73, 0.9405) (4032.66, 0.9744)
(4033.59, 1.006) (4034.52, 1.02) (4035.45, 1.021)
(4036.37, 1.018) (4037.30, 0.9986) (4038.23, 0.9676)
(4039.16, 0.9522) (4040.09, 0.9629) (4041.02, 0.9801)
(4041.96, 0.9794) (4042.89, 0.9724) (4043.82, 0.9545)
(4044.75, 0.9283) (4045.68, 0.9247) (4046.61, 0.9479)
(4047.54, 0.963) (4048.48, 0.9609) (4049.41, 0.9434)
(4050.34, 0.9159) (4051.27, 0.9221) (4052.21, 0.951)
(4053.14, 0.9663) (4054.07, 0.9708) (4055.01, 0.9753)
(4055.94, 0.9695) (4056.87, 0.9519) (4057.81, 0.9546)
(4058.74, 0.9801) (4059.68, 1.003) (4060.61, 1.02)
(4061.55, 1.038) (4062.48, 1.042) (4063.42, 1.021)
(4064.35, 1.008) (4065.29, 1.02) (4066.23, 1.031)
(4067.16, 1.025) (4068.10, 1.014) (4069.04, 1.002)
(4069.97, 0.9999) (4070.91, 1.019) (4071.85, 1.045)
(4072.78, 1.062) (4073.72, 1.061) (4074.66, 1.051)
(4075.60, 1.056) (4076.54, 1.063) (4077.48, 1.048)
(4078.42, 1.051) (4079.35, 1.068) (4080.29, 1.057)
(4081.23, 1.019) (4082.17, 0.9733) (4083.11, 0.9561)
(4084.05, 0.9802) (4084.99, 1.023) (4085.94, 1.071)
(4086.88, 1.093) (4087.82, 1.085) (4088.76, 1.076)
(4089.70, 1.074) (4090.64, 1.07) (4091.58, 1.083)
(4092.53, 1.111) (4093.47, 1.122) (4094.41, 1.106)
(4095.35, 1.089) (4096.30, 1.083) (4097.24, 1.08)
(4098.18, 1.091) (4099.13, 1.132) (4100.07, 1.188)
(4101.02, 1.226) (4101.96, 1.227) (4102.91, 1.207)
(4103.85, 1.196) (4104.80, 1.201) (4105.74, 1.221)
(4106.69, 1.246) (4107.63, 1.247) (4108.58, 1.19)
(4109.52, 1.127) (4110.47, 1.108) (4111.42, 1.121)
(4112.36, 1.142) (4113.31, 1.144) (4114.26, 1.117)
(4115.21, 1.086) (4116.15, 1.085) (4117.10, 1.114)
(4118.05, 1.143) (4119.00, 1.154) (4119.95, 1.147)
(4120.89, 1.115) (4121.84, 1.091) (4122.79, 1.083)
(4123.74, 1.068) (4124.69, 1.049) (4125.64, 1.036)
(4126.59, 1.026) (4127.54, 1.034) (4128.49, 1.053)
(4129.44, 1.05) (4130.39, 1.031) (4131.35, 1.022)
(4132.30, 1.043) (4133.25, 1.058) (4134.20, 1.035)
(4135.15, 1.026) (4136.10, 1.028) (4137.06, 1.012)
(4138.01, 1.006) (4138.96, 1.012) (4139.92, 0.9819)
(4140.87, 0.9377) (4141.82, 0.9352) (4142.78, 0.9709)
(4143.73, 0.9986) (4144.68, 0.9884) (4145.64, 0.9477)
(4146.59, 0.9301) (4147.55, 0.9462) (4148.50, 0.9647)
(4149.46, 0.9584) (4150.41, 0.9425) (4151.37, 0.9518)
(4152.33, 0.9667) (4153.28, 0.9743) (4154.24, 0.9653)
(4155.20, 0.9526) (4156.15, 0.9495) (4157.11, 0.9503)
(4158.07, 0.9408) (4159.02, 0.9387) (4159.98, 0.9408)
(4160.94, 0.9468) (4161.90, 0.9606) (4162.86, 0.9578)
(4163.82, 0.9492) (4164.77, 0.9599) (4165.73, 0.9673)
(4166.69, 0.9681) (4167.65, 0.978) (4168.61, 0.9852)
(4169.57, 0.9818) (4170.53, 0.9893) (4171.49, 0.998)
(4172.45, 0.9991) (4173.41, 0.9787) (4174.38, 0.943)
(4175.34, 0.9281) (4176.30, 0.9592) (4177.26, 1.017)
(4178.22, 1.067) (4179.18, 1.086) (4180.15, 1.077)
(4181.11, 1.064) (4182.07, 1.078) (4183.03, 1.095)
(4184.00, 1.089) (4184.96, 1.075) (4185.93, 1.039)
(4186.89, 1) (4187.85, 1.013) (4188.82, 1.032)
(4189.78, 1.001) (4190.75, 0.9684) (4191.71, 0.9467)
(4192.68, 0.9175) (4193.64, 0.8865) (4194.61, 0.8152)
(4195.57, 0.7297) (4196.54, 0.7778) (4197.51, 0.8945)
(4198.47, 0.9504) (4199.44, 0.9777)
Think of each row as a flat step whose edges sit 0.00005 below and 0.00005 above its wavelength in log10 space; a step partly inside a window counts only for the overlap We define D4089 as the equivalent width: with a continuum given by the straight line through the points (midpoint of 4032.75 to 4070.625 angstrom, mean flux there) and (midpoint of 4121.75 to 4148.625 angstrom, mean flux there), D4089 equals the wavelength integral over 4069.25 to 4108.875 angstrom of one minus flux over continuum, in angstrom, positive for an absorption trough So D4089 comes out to -4.0 angstrom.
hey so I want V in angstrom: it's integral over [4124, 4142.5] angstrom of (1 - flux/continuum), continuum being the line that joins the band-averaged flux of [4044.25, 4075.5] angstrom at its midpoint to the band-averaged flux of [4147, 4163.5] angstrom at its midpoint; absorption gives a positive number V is -1.1 angstrom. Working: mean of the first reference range 0.991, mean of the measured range 1.02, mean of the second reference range 0.953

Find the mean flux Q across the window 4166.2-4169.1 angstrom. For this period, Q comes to 0.977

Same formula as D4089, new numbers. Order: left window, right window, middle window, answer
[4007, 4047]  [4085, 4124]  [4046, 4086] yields 2.03 angstrom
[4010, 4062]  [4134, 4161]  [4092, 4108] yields -3.12 angstrom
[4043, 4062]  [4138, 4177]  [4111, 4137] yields -3.07 angstrom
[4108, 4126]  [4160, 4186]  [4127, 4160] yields 2.38 angstrom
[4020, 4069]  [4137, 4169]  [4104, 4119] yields -2.85 angstrom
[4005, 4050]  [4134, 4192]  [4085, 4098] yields -1.34 angstrom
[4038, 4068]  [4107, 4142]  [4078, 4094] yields -0.52 angstrom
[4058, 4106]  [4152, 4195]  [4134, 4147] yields 0.38 angstrom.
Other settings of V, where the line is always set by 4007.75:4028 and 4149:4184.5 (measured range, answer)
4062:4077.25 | -0.62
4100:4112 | -2.45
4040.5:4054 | 0.58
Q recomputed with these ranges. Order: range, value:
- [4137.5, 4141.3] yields 0.986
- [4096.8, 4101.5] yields 1.14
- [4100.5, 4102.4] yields 1.22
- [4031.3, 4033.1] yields 0.957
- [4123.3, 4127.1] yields 1.04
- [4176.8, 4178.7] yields 1.04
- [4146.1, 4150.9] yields 0.949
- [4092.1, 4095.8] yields 1.11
